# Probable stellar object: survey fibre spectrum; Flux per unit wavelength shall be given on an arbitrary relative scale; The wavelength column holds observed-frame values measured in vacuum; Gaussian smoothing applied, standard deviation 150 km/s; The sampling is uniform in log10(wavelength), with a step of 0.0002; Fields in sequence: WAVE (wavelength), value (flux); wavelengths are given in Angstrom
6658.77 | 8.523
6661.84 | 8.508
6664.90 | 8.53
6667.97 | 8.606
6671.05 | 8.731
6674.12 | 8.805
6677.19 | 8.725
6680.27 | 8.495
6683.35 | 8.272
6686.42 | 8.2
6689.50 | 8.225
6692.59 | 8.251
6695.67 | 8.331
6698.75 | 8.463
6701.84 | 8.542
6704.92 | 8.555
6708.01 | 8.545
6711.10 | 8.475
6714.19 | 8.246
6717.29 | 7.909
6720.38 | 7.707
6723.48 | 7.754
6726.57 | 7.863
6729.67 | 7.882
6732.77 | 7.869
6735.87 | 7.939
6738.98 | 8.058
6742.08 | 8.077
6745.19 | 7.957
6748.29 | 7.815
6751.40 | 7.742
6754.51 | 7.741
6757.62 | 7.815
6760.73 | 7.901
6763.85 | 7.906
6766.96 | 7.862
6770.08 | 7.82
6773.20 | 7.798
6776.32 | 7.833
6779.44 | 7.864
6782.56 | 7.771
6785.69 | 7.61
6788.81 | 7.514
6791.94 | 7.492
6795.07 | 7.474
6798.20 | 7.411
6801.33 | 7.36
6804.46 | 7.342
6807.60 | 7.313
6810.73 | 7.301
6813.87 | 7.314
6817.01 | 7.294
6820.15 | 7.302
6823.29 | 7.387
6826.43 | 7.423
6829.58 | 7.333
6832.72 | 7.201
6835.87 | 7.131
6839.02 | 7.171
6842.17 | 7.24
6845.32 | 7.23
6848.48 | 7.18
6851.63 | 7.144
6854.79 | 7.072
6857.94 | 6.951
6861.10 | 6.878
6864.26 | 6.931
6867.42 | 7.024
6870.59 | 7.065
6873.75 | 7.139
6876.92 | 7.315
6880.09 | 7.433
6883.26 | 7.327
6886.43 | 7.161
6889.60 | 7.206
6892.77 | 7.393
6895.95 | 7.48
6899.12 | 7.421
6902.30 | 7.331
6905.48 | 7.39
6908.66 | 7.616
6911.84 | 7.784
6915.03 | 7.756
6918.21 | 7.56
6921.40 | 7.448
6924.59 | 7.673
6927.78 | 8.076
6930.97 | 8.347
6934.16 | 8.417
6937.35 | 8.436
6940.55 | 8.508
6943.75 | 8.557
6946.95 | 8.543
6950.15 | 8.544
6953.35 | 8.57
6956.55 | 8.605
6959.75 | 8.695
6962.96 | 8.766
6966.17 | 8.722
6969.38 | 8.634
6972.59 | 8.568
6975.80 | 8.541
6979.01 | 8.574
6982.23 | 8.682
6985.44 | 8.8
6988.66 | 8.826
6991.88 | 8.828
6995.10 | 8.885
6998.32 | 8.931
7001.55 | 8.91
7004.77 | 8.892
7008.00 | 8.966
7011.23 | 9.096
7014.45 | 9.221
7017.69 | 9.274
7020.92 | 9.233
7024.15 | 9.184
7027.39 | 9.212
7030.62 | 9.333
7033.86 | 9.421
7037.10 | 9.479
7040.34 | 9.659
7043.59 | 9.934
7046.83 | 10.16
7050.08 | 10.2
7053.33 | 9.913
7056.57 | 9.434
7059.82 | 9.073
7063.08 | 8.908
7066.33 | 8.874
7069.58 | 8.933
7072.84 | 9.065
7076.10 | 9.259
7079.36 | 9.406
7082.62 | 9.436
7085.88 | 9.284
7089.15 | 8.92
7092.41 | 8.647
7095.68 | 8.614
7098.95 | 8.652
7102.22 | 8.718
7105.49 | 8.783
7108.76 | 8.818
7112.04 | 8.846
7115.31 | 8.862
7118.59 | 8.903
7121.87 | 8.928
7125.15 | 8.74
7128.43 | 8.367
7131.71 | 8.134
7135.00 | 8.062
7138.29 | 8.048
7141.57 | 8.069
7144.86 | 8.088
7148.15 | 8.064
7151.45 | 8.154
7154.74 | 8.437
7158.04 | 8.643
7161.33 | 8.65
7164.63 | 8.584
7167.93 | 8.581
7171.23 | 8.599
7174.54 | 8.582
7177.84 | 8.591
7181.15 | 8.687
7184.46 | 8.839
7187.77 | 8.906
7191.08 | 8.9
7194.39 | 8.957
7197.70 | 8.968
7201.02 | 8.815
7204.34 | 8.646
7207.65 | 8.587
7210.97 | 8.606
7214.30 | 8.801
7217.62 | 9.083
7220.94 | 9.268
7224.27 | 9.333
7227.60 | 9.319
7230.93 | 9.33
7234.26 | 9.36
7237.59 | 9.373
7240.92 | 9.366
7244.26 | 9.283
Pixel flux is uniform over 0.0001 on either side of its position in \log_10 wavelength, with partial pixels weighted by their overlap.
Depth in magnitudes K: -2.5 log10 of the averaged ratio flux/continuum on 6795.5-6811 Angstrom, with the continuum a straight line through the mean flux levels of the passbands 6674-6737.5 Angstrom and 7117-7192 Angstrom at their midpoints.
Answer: 0.129 mag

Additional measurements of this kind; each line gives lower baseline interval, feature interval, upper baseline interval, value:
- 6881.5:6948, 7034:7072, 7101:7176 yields -0.156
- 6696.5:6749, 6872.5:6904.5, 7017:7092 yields 0.191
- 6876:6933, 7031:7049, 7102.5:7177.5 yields -0.197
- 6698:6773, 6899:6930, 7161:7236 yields 0.097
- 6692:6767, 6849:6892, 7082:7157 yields 0.157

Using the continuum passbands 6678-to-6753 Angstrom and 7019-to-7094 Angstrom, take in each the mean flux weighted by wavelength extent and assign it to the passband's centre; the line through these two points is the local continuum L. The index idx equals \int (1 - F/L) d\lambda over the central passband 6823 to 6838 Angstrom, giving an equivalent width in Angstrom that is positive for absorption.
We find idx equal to 2.2 Angstrom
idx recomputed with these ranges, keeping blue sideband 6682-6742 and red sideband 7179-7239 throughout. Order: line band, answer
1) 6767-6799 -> 2.33 Angstrom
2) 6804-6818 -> 1.70 Angstrom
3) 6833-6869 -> 5.58 Angstrom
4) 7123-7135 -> 0.63 Angstrom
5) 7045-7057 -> -1.73 Angstrom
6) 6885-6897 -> 1.64 Angstrom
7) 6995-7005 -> -0.32 Angstrom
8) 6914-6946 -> 1.61 Angstrom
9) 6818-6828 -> 1.17 Angstrom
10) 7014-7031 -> -1.10 Angstrom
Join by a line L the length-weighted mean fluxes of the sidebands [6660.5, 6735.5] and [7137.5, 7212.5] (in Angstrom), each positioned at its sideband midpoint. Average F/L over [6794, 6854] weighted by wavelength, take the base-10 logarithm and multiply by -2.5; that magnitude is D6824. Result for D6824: 0.15 mag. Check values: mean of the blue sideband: 8.31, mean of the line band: 7.29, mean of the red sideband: 8.57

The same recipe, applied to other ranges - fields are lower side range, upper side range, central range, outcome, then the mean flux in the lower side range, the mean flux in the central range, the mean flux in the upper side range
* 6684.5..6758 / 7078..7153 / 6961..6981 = -0.03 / 8.09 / 8.63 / 8.63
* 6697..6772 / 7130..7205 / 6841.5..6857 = 0.14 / 8.02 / 7.16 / 8.52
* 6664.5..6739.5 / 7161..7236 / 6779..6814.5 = 0.13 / 8.28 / 7.47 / 8.87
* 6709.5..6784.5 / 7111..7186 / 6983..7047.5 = -0.11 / 7.9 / 9.19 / 8.49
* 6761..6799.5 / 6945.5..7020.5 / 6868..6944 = 0.10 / 7.7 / 7.64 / 8.79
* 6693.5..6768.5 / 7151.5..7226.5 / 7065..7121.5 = -0.04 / 8.04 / 8.94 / 8.77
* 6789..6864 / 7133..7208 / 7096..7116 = -0.06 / 7.26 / 8.77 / 8.54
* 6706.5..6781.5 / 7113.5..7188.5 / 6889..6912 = 0.10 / 7.93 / 7.44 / 8.5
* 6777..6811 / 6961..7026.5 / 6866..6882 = 0.12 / 7.51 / 7.2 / 8.88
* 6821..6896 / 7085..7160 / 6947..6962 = -0.12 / 7.2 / 8.61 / 8.55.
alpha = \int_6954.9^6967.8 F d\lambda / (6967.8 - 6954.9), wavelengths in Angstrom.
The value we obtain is 8.7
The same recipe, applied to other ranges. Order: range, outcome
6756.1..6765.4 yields 7.87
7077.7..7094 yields 9.14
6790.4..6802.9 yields 7.44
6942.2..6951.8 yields 8.55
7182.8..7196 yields 8.9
